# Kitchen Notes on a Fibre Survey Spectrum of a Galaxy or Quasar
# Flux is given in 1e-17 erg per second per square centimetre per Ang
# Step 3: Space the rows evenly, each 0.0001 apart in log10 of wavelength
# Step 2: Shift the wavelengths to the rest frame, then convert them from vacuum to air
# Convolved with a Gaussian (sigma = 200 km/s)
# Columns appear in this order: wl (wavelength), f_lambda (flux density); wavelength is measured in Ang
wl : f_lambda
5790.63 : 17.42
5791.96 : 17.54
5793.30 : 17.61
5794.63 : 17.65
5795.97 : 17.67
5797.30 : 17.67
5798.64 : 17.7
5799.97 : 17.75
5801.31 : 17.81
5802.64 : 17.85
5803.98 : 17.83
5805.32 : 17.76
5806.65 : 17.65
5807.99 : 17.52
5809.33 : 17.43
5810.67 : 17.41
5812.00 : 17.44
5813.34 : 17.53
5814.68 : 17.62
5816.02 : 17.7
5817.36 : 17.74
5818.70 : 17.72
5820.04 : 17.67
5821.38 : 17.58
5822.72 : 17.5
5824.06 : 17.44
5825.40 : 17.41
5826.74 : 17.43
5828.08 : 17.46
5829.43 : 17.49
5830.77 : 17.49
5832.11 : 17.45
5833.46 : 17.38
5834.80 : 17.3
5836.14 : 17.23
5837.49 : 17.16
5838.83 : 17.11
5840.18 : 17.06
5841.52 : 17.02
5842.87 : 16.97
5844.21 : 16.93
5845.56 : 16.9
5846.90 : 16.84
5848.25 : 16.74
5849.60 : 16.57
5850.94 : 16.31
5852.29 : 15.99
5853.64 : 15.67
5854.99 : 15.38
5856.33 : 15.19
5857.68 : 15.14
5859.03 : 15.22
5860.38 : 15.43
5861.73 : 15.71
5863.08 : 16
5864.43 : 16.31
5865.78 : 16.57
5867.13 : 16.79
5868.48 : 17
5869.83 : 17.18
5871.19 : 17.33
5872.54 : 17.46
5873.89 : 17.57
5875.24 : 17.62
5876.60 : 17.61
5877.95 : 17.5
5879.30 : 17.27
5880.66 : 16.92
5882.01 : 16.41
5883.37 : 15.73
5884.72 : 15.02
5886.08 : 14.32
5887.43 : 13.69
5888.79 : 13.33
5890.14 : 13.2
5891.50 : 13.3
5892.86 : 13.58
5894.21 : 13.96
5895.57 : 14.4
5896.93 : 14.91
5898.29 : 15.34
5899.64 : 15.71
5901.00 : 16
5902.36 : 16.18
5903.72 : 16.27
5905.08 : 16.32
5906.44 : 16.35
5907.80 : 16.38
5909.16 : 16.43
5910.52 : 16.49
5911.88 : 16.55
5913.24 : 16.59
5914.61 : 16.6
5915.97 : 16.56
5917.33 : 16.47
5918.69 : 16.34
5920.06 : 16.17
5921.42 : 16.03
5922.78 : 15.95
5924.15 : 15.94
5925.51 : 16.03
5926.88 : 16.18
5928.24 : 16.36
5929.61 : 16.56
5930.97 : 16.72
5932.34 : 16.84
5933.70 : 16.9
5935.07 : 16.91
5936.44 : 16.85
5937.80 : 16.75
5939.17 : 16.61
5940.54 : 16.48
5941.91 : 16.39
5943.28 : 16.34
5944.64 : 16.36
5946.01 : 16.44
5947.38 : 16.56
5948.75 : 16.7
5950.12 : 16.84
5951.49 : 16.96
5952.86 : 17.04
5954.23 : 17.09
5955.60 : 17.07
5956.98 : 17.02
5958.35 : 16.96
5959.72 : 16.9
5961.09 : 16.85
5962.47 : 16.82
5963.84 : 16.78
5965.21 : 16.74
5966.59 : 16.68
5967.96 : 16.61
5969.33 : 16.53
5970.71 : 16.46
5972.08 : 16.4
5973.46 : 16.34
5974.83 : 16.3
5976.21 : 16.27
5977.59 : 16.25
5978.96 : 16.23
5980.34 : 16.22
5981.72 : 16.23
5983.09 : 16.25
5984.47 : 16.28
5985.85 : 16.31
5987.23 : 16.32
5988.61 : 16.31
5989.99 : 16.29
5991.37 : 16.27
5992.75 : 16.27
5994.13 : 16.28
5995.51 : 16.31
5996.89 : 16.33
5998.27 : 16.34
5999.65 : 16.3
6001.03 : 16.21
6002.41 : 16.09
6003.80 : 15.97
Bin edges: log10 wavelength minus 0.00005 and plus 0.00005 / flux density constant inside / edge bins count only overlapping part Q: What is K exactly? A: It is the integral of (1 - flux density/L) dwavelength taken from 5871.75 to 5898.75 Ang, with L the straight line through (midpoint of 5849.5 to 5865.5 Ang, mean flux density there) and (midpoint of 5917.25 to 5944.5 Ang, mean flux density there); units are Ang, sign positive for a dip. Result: 0.9 Ang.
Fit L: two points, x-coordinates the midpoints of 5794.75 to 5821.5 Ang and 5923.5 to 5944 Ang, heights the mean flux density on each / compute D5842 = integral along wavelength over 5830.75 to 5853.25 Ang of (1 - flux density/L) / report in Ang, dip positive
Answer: 0.54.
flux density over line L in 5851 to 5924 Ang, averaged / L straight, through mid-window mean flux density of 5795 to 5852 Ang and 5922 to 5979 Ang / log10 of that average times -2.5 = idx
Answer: 0.07 mag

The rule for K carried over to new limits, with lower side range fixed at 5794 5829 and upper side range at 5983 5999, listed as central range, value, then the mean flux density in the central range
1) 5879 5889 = 1.0 Ang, 15.3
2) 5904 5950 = 0.8 Ang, 16.5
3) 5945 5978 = -0.4 Ang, 16.7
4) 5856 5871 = 1.0 Ang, 16.1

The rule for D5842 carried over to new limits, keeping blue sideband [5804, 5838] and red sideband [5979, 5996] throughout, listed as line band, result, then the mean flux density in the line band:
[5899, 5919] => 0.6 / 16.4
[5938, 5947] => 0.1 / 16.5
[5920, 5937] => 0.3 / 16.4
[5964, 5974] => -0.1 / 16.6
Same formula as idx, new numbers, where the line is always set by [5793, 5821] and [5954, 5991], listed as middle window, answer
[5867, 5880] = -0.009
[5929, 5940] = 0.001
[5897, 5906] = 0.072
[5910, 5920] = 0.028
